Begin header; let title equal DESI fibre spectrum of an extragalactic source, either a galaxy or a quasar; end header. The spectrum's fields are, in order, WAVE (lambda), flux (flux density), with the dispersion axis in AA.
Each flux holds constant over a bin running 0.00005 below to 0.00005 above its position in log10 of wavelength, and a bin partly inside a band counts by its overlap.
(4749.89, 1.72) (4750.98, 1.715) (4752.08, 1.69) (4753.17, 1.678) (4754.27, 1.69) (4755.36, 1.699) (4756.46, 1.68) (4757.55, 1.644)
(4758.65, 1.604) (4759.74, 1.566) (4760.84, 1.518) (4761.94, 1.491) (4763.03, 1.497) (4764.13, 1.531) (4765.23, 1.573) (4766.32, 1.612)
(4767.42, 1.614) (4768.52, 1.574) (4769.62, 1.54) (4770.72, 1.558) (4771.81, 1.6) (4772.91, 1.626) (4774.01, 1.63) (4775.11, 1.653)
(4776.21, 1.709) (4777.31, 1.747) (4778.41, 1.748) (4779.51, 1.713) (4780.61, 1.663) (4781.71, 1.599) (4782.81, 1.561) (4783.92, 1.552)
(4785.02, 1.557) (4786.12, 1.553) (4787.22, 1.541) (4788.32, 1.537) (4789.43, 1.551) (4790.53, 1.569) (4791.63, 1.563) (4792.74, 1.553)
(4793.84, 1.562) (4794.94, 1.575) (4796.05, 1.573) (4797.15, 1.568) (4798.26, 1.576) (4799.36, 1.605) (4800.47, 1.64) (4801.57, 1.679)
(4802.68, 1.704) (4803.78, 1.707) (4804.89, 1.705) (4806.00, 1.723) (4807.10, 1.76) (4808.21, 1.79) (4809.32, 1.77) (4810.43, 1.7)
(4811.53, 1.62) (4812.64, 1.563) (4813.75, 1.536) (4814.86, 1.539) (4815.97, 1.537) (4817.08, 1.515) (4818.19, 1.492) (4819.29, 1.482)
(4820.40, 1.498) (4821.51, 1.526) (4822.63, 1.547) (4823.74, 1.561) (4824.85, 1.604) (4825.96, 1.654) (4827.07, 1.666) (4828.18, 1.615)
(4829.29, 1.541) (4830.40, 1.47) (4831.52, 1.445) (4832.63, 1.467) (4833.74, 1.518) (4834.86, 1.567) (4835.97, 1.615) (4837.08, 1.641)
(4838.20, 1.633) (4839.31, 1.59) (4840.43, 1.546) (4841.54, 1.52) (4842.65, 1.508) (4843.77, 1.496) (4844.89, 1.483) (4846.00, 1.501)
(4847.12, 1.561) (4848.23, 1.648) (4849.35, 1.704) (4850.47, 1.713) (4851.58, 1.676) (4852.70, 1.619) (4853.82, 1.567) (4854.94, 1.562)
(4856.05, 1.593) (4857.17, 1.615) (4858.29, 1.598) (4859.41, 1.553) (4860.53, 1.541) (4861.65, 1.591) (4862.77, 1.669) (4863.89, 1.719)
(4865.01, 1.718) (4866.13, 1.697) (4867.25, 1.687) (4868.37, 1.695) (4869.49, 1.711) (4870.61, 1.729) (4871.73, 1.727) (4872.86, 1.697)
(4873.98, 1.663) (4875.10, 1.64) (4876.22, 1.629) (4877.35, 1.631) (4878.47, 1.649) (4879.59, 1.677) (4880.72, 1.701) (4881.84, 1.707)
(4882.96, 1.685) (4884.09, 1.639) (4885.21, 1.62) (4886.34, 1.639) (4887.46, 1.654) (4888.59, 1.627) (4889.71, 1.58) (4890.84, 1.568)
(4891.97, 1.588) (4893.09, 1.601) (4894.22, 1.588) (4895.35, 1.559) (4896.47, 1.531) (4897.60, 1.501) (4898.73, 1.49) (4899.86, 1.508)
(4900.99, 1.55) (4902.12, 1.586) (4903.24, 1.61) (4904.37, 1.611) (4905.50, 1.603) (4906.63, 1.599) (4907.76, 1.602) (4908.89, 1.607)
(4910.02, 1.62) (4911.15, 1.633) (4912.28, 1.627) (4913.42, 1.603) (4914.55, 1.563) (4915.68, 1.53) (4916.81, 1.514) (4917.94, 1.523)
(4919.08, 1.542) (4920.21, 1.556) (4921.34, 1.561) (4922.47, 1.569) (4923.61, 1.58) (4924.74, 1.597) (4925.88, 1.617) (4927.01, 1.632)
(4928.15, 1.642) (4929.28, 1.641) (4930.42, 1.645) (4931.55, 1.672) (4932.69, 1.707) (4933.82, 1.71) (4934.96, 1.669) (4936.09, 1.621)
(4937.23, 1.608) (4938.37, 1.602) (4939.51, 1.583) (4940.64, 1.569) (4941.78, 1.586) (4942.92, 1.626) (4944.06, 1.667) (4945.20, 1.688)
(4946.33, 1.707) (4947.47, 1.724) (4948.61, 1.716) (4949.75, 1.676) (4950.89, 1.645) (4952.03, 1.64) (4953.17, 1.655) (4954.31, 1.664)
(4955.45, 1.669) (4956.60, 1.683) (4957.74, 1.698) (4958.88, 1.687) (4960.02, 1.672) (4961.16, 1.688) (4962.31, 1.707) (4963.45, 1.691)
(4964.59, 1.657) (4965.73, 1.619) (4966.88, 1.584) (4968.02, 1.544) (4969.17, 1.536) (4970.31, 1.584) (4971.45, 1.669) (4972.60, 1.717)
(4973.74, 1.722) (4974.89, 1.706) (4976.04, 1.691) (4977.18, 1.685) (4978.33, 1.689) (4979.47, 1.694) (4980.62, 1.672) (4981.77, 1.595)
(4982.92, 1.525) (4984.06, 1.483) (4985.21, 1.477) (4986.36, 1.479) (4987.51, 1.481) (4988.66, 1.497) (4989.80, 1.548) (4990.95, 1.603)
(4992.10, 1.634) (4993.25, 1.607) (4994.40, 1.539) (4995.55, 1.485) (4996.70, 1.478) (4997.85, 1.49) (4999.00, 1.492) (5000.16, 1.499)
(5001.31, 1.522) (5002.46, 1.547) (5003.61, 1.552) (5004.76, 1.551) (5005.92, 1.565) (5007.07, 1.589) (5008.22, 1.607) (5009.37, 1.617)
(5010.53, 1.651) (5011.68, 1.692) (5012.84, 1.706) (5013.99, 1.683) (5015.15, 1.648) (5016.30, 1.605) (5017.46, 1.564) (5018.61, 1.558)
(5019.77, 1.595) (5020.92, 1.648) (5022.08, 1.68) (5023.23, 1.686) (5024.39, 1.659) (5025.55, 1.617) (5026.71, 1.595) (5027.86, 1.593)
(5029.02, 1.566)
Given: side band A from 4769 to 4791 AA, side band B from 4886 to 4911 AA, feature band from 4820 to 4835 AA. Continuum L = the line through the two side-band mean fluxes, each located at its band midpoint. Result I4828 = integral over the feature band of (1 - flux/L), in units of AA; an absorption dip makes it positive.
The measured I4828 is 0.5 AA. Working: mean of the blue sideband 1.61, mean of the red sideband 1.58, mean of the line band 1.55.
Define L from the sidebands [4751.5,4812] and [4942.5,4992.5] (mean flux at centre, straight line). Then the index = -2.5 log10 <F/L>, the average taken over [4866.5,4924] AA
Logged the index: 0.01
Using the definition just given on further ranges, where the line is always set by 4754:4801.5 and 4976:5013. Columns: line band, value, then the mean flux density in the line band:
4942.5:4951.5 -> -0.07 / 1.68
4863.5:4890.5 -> -0.06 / 1.67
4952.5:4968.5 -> -0.06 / 1.66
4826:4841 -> 0.02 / 1.57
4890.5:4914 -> 0.00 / 1.58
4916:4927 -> 0.01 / 1.57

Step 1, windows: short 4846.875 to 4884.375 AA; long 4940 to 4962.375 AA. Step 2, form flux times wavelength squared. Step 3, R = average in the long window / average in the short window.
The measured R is 1.0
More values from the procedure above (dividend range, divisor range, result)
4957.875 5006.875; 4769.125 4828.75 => 1.07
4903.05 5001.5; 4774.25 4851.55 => 1.07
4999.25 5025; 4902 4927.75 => 1.05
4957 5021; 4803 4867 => 1.07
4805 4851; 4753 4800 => 1.01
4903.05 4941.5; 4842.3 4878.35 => 1.01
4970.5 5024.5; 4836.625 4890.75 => 1.03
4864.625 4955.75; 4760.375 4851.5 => 1.07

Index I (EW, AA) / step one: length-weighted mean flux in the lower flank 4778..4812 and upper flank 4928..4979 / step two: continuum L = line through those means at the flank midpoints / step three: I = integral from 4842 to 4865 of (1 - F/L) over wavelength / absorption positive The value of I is 0.58 AA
